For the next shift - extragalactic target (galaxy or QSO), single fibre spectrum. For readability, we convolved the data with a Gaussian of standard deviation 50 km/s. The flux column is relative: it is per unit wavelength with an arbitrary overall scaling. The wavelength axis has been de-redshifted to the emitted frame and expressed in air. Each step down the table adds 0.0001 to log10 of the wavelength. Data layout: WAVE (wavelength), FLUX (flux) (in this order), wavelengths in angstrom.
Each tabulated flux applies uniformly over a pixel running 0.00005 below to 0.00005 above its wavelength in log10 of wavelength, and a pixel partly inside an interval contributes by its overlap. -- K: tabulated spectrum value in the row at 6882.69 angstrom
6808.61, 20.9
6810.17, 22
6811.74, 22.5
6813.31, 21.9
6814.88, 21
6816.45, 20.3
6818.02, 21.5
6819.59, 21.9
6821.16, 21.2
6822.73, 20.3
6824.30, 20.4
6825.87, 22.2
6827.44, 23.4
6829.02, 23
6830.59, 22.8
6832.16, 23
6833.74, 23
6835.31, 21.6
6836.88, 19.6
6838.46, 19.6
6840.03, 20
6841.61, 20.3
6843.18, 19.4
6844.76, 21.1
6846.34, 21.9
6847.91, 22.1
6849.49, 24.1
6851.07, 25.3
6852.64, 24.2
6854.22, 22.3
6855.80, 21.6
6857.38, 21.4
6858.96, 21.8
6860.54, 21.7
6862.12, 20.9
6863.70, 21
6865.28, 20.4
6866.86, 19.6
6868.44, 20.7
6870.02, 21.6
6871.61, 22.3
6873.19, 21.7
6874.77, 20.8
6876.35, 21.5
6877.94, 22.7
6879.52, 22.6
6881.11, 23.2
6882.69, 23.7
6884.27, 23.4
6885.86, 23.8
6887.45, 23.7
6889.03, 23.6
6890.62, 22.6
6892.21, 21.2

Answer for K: 23.7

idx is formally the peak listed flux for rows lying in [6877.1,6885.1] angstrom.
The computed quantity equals 23.7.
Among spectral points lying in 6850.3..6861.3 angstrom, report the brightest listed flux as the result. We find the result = 25.3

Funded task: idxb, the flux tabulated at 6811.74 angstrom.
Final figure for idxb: 22.5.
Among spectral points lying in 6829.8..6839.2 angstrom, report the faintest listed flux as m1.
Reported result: 19.6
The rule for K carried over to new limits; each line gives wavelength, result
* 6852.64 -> 24.2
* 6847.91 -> 22.1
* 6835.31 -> 21.6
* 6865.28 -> 20.4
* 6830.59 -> 22.8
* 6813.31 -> 21.9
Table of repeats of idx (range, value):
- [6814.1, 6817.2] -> 21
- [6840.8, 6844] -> 20.3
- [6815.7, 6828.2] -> 23.4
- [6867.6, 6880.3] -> 22.7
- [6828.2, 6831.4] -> 23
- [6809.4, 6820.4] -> 22.5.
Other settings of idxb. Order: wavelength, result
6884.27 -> 23.4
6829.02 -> 23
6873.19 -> 21.7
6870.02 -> 21.6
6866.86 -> 19.6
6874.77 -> 20.8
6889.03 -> 23.6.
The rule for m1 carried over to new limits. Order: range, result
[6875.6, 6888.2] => 21.5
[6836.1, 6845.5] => 19.4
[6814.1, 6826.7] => 20.3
